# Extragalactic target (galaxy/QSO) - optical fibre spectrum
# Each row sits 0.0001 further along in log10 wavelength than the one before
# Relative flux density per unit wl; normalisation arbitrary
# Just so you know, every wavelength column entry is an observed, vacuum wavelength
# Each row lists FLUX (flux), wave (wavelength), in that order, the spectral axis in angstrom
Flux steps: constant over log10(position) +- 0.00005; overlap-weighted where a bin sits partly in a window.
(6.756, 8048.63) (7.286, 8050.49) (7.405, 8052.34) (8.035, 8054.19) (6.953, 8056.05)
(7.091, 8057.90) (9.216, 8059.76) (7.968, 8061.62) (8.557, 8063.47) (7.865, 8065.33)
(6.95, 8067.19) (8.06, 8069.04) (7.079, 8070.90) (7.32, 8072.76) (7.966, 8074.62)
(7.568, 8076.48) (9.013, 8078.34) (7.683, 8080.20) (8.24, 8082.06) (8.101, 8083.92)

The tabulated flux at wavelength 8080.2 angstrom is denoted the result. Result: 7.683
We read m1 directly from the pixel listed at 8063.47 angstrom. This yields 8.557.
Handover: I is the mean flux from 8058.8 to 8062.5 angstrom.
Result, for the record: 8.57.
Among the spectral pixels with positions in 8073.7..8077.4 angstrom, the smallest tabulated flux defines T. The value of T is 7.568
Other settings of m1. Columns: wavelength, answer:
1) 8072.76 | 7.32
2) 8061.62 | 7.968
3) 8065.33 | 7.865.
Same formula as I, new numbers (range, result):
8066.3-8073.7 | 7.36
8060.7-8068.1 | 7.84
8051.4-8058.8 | 7.38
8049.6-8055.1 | 7.59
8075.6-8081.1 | 8.1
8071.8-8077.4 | 7.61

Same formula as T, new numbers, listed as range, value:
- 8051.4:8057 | 6.953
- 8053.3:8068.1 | 6.95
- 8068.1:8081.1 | 7.079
